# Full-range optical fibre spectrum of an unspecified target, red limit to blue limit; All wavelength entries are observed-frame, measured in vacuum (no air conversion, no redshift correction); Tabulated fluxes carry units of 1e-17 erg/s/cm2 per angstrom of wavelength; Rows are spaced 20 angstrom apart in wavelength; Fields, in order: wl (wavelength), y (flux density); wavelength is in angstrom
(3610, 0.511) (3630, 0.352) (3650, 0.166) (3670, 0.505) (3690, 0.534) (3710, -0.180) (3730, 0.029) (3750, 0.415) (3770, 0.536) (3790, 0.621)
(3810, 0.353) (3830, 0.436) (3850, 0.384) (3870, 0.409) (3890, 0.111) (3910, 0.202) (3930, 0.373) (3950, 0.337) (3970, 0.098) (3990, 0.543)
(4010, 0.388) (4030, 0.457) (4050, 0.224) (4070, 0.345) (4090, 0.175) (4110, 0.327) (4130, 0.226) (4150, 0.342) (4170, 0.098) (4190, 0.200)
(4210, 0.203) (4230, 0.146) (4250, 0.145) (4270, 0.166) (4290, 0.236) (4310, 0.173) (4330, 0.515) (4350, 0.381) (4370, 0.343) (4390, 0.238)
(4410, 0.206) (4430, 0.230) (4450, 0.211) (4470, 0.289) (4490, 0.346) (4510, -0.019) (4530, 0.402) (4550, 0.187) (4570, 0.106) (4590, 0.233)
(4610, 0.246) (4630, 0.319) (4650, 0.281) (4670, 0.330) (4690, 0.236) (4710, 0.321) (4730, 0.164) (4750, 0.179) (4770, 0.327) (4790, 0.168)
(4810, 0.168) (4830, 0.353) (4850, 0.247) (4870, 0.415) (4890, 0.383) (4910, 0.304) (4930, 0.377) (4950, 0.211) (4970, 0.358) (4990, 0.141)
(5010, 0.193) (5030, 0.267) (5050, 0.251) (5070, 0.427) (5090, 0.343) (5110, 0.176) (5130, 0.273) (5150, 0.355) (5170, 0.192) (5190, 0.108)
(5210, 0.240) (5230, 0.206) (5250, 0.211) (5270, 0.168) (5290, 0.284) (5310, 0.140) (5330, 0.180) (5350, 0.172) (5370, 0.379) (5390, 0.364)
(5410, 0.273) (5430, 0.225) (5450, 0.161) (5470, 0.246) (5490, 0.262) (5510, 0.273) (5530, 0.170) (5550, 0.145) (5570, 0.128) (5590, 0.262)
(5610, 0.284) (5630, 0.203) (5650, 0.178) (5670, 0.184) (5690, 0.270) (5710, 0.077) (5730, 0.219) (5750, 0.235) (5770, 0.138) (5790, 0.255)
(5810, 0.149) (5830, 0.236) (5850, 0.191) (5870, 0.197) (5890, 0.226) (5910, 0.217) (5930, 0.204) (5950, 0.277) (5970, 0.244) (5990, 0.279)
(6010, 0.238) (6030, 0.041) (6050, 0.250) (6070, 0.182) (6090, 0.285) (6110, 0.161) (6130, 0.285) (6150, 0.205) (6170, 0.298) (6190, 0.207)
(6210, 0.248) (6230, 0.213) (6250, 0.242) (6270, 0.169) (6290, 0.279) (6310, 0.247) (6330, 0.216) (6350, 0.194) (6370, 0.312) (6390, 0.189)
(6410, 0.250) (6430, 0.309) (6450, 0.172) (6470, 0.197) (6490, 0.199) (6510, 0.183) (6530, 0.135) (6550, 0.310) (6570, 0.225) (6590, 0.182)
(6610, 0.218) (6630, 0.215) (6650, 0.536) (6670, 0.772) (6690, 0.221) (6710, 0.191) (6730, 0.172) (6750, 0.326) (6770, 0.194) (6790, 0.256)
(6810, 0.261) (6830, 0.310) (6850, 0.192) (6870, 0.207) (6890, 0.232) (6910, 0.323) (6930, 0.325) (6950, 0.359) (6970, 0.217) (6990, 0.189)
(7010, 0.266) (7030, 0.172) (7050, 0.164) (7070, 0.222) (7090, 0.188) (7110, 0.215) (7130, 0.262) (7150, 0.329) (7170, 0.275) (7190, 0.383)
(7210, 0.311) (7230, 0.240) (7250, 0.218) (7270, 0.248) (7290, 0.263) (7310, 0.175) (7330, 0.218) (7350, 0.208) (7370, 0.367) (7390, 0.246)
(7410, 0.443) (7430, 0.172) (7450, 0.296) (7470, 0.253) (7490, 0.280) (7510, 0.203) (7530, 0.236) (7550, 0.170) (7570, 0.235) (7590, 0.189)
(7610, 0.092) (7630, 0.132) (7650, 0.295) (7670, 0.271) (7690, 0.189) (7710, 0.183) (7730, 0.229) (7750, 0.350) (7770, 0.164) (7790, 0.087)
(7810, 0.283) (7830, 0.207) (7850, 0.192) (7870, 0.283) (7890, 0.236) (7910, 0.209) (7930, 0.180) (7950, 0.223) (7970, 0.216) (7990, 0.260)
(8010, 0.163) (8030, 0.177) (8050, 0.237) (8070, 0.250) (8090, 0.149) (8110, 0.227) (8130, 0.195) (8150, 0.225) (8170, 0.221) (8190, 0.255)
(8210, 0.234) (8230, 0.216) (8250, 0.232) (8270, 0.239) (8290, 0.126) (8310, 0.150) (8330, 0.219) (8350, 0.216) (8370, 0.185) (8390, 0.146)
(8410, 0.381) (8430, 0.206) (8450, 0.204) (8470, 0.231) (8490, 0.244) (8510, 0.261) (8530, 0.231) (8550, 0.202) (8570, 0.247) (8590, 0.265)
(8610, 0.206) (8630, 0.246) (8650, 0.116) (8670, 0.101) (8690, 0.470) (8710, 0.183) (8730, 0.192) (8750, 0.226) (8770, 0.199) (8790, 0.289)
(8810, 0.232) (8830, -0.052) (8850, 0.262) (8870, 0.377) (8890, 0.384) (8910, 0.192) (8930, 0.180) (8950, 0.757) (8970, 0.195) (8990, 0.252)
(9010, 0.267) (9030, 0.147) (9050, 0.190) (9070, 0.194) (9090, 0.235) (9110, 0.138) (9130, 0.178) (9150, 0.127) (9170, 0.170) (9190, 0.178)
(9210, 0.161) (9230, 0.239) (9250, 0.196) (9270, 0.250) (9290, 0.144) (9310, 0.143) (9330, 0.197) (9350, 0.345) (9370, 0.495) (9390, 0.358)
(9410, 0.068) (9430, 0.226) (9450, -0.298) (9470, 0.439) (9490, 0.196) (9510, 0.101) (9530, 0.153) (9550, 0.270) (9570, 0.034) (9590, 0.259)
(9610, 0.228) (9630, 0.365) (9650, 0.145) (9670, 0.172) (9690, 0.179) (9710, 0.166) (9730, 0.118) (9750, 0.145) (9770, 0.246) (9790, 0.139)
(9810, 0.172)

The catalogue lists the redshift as 0.79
